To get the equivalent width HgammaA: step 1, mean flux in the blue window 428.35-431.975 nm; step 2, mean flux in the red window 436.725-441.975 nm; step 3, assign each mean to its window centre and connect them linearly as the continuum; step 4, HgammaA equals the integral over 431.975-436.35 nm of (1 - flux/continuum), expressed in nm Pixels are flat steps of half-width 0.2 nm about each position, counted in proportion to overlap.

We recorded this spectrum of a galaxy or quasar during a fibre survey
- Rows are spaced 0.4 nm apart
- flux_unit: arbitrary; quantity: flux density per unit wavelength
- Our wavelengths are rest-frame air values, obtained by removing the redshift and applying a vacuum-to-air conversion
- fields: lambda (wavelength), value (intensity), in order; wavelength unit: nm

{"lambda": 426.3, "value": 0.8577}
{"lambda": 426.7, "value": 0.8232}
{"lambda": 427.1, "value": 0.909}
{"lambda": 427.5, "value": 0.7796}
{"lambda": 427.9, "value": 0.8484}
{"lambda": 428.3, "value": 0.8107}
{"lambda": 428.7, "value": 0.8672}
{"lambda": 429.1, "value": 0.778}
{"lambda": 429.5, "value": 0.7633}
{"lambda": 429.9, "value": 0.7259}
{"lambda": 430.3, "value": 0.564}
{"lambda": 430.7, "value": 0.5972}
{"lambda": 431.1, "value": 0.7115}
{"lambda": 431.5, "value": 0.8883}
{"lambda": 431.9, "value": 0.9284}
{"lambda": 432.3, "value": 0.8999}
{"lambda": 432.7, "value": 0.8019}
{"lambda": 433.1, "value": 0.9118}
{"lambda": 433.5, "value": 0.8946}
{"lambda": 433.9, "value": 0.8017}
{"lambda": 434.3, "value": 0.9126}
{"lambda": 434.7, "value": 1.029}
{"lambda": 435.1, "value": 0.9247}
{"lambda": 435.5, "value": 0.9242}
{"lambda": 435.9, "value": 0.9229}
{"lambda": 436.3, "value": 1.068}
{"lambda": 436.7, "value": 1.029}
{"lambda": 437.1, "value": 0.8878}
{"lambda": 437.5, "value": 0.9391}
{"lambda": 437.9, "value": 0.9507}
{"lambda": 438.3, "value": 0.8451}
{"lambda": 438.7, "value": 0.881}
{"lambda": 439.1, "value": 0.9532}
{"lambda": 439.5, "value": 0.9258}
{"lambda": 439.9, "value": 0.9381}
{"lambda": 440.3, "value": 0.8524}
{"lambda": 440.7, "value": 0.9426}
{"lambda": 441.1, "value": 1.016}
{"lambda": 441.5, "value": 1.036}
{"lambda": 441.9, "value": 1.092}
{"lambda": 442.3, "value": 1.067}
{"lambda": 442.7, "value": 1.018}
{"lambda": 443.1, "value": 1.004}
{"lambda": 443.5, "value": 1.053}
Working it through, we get -0.40 nm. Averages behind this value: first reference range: 0.755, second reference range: 0.942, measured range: 0.913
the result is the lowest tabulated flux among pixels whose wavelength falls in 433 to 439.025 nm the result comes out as 0.8017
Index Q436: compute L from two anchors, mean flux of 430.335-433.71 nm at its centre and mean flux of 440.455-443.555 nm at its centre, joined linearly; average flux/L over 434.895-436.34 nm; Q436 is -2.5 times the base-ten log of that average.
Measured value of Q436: -0.07 mag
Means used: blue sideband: 0.816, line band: 0.948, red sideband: 1.02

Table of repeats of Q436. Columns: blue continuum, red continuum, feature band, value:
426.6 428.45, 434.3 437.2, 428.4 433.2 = 0.14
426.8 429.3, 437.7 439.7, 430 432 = 0.17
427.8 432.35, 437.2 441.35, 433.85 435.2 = -0.10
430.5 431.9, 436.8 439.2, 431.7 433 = -0.12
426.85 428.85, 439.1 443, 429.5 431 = 0.31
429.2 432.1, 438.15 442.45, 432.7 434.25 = -0.08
